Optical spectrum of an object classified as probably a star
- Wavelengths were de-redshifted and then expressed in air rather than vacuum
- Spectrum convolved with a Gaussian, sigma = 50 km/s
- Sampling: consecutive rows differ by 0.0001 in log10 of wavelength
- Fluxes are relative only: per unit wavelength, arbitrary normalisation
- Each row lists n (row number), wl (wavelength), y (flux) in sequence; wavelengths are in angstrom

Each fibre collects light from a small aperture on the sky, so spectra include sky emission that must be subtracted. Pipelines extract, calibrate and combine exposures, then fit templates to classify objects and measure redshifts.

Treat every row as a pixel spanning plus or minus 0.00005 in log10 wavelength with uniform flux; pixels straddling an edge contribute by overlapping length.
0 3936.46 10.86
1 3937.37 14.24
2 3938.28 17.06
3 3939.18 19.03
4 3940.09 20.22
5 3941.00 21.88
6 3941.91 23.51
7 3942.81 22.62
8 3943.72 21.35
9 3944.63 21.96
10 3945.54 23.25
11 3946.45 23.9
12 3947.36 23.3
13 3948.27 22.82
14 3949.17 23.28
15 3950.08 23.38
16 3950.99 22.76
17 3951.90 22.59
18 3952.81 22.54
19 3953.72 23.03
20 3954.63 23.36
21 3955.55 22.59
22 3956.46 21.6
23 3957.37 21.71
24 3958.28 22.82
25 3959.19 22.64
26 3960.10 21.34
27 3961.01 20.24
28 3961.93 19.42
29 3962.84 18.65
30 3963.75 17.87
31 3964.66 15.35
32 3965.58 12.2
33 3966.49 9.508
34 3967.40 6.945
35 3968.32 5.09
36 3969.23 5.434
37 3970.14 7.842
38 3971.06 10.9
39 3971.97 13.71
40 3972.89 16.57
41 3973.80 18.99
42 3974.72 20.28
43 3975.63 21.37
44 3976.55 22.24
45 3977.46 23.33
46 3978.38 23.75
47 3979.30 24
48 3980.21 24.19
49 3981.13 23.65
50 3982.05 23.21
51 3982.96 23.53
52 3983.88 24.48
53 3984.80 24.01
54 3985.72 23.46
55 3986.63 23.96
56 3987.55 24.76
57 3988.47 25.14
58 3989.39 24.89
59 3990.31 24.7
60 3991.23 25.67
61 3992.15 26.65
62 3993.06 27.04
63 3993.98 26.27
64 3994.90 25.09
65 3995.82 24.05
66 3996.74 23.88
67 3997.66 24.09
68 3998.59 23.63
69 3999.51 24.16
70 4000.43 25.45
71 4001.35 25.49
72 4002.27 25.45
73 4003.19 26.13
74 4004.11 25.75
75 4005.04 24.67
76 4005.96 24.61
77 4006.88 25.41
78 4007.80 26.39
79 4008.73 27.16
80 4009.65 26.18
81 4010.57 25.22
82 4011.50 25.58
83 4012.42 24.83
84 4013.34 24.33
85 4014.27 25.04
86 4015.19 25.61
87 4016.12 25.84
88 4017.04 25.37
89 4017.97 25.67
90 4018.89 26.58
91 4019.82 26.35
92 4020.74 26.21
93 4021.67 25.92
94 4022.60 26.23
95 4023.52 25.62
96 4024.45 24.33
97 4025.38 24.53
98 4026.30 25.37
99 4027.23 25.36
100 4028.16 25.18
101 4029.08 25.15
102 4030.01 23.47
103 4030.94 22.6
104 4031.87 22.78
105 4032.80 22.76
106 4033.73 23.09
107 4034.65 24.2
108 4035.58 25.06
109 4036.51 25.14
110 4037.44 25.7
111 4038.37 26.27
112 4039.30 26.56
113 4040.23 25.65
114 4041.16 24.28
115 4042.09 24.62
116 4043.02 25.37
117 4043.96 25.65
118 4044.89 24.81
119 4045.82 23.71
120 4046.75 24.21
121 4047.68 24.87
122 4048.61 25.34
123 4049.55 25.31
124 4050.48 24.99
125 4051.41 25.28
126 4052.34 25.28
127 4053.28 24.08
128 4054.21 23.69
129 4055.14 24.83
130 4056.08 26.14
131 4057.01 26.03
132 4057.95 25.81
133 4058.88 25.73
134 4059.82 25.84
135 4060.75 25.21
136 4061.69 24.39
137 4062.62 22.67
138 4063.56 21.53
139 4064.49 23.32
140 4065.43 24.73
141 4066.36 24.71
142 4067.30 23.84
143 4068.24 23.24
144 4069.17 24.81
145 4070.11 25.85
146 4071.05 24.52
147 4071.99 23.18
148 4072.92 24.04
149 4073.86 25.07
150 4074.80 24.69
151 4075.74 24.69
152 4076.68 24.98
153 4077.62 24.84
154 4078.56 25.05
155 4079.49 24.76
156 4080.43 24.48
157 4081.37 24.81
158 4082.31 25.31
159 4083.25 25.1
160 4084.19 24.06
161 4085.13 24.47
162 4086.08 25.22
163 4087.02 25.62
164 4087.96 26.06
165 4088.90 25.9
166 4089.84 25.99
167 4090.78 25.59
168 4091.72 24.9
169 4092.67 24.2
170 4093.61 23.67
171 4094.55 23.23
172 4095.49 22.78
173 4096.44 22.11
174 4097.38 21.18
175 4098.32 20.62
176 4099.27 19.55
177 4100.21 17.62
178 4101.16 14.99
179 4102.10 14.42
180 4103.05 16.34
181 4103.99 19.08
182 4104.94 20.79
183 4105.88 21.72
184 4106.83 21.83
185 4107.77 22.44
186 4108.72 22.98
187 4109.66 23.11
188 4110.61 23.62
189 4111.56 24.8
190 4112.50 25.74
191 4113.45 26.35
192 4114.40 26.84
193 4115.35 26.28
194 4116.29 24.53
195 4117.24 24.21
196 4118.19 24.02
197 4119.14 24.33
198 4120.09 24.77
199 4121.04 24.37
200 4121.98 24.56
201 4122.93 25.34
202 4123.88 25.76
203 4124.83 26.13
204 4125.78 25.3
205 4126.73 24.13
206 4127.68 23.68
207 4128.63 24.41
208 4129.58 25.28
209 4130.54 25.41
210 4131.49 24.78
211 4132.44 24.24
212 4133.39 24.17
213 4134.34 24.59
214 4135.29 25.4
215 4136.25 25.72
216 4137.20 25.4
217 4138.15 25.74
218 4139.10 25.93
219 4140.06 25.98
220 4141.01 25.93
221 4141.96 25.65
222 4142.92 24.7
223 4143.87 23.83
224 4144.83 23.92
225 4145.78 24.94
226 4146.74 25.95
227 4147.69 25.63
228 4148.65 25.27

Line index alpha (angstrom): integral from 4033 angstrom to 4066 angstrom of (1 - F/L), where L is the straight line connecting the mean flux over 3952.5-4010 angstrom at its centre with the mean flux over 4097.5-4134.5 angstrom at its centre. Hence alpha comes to -3.6 angstrom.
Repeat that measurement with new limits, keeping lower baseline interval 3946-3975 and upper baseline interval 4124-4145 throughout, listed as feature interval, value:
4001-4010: -2.60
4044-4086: -4.47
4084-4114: 1.39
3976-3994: -4.92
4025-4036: -1.67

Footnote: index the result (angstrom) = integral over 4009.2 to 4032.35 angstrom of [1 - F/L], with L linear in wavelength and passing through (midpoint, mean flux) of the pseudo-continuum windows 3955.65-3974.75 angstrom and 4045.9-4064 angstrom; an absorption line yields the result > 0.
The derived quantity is -4.2 angstrom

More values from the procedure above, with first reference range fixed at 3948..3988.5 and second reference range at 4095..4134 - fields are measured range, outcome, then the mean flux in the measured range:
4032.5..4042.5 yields -1.7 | 24.9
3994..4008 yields -3.1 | 25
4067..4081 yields -1.5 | 24.6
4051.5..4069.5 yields -2.2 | 24.5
